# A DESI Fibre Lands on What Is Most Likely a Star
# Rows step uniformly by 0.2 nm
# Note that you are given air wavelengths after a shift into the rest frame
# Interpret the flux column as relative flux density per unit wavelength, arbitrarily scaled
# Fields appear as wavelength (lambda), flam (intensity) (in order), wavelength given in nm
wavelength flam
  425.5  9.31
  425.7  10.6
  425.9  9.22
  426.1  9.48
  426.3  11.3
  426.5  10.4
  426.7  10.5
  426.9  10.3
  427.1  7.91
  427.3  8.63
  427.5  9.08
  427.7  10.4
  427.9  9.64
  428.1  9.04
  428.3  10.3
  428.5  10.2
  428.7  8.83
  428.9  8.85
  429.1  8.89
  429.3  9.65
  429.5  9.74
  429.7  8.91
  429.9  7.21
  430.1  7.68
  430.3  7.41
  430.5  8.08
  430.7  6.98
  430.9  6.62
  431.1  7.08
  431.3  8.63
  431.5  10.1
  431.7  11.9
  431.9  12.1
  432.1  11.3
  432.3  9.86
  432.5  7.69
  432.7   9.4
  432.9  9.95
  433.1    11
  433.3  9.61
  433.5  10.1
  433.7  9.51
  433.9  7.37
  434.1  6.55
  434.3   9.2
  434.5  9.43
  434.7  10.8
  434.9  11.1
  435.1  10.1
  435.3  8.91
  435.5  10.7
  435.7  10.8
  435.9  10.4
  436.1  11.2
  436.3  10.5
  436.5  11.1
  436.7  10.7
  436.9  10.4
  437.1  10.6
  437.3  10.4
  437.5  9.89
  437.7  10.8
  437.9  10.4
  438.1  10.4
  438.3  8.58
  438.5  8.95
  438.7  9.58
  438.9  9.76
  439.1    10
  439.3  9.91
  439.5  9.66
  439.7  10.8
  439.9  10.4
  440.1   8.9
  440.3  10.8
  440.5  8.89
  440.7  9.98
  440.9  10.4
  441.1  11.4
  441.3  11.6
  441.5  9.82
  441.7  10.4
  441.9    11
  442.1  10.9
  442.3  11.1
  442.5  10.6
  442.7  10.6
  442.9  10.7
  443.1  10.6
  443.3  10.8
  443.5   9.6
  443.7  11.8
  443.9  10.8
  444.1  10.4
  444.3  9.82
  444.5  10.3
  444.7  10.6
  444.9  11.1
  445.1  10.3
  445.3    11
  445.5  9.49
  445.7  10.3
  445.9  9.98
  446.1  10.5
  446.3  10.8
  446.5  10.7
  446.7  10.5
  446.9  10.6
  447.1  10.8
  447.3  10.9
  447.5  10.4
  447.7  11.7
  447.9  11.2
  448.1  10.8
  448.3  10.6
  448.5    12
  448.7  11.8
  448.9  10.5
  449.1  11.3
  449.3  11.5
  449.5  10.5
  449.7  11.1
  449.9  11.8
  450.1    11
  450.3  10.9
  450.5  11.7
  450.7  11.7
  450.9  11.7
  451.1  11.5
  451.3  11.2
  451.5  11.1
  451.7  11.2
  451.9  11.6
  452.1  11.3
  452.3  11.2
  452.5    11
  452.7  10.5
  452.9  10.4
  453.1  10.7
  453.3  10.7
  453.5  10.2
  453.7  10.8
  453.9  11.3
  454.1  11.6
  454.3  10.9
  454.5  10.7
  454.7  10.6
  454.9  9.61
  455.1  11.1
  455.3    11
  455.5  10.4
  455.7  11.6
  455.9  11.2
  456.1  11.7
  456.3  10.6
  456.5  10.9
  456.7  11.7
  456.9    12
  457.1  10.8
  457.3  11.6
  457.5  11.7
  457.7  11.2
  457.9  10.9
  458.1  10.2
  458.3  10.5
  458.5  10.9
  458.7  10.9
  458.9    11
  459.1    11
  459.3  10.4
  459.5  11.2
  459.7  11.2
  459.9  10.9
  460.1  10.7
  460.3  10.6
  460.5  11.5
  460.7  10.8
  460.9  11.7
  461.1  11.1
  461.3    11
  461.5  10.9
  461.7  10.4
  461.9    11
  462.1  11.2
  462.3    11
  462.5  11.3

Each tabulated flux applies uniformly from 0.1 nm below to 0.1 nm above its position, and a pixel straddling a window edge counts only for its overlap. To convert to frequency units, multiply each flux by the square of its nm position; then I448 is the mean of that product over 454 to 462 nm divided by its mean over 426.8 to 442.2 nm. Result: 1.26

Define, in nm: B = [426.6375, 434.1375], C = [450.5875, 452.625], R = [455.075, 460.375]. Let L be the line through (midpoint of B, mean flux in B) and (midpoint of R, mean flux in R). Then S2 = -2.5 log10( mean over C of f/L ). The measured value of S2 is -0.07 mag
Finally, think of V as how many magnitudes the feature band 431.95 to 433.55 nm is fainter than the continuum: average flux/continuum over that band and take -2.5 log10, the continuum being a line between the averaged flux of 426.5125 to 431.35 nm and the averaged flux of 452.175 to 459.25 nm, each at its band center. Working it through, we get -0.09 mag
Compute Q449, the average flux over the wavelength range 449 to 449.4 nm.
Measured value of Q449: 11.4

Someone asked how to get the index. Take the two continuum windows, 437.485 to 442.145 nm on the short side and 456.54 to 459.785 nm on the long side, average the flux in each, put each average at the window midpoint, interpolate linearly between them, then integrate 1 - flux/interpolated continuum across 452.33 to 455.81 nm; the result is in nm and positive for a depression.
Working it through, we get 0.03 nm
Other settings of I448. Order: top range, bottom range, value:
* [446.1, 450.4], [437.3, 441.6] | 1.14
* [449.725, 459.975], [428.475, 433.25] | 1.36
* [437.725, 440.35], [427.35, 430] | 1.12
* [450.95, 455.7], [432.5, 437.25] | 1.19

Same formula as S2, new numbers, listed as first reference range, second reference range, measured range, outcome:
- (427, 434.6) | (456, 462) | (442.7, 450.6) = -0.06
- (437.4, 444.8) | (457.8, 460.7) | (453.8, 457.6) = -0.04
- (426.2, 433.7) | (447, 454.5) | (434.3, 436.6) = -0.06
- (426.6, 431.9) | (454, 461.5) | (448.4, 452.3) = -0.08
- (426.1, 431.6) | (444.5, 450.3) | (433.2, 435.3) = 0.02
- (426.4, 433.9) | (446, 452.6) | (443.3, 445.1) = 0.01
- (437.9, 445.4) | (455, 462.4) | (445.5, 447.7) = 0.00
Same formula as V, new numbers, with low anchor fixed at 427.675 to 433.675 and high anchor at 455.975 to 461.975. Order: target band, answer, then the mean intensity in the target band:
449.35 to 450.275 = -0.07 mag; 11.1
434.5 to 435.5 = -0.08 mag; 10.2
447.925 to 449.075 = -0.08 mag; 11.2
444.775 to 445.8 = -0.03 mag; 10.4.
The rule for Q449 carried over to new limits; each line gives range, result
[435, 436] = 10.2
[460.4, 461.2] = 11.3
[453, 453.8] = 10.6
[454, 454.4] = 11.2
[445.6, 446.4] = 10.4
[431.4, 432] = 11.4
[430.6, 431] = 6.8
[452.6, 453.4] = 10.6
